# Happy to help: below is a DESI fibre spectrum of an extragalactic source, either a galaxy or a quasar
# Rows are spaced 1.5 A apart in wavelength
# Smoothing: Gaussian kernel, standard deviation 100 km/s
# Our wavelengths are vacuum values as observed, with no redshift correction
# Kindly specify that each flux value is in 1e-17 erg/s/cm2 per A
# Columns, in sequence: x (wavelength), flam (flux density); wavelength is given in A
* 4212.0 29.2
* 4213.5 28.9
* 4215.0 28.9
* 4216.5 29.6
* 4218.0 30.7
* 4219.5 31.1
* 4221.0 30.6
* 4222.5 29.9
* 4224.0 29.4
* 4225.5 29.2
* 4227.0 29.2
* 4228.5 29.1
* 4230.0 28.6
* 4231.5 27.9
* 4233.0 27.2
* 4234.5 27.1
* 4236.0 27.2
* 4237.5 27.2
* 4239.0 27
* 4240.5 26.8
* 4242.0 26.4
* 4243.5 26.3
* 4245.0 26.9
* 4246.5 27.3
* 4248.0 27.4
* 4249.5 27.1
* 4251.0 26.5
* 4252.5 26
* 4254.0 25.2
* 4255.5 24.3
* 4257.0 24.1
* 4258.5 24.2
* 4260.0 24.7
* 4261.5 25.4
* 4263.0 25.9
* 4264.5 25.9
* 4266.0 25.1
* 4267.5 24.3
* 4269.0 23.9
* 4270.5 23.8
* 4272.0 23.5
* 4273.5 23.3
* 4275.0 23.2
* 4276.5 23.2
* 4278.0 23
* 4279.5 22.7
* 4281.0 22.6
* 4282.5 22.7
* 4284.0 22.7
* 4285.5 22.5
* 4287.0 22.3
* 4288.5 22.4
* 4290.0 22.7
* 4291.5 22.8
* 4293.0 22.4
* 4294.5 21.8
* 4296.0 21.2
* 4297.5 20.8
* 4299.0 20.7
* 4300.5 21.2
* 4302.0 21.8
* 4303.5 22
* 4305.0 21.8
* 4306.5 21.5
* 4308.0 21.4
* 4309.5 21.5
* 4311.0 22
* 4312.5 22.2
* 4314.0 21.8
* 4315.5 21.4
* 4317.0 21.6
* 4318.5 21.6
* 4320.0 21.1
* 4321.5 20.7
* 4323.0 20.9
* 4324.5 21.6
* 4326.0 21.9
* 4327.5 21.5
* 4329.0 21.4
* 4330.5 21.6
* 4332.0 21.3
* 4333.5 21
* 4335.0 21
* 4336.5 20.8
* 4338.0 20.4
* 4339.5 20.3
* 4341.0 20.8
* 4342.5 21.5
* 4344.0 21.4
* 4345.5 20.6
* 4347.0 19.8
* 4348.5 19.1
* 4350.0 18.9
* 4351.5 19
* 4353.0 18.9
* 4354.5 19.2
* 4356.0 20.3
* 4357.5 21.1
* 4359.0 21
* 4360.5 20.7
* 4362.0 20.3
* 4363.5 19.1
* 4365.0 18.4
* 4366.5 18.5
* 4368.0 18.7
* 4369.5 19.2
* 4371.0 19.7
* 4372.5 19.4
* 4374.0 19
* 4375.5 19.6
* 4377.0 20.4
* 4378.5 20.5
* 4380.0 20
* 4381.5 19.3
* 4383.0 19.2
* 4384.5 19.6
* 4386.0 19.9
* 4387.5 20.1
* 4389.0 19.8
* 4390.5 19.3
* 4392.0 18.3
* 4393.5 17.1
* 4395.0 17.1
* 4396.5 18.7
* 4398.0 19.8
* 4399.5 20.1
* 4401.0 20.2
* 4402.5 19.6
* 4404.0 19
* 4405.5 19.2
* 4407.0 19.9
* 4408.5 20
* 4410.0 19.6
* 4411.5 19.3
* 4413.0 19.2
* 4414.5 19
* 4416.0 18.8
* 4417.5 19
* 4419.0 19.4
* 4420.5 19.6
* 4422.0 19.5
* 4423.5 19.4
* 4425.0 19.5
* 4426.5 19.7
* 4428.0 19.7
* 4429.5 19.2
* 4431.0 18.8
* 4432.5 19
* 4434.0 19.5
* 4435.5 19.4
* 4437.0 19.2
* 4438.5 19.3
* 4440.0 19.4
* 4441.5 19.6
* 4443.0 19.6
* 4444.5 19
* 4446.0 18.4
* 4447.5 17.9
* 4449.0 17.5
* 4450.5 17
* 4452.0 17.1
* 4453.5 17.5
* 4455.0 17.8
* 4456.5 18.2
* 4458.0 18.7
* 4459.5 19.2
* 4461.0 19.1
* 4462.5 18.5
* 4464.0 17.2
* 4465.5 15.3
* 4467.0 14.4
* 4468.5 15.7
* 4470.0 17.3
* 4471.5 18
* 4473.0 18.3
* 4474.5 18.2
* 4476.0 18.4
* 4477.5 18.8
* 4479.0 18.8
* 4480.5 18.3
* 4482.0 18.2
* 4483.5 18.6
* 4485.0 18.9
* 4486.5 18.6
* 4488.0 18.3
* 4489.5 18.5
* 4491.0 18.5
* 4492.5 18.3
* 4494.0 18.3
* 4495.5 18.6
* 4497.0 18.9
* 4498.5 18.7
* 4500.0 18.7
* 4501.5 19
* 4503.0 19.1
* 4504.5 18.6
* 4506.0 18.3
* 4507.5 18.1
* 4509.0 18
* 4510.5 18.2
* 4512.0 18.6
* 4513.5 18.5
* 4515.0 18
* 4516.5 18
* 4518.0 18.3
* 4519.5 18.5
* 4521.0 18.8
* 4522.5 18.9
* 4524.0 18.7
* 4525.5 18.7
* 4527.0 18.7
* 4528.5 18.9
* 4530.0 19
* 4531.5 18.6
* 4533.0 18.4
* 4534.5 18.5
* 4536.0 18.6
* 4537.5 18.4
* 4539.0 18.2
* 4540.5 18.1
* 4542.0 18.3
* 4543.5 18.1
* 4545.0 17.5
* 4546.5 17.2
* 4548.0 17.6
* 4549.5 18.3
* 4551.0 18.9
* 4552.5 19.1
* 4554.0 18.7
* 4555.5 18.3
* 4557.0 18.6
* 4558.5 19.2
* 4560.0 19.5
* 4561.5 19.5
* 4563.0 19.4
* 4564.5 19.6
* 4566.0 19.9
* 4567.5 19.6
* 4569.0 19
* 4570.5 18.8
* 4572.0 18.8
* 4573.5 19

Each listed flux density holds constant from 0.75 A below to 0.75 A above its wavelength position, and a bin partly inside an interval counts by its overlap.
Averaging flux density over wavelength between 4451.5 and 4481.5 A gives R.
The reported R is 17.7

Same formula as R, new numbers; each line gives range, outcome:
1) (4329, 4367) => 20.2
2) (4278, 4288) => 22.6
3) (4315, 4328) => 21.4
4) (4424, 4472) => 18.3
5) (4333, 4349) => 20.6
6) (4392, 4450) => 19.1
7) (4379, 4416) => 19.3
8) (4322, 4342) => 21.1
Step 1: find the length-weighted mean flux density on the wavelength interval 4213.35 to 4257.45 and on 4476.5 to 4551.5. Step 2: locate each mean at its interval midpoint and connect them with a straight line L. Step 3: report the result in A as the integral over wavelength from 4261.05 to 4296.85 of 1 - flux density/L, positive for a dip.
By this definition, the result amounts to 4.2 A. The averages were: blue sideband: 27.8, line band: 23.3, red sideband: 18.5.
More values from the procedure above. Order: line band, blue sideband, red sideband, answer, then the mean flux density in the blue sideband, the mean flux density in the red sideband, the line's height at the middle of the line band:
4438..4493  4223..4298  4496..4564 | 5.44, 25.1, 18.5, 20.1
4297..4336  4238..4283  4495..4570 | 3.68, 25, 18.6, 23.7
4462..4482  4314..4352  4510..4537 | 1.76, 20.9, 18.6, 19.2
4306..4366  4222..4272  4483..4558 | 7.88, 26.5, 18.5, 23.9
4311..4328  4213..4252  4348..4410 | 1.10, 28.2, 19.4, 23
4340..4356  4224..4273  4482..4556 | 2.38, 26.3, 18.5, 23.4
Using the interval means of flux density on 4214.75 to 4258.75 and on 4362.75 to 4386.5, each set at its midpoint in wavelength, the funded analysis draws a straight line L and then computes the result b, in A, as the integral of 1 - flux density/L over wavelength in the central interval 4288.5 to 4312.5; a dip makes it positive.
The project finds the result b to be 2.10 A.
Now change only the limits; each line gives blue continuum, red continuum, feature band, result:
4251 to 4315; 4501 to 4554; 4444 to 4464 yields 1.73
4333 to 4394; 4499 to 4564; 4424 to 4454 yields 0.62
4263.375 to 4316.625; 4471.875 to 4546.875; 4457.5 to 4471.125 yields 1.44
